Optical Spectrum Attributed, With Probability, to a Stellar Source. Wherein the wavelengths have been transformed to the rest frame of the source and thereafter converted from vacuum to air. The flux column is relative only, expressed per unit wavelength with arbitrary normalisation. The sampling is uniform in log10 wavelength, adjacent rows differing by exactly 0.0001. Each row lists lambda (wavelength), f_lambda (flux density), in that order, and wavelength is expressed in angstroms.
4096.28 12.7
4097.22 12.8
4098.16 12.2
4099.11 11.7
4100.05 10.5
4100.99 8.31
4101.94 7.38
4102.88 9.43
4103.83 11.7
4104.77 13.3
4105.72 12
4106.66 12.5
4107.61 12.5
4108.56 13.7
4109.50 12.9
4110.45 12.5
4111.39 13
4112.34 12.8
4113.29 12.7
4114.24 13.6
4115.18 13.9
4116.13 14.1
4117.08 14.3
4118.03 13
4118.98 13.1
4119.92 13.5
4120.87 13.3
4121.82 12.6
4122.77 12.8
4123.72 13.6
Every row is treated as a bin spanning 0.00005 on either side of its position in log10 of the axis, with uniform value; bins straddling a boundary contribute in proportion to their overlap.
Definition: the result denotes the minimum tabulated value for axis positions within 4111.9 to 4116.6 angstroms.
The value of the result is 12.7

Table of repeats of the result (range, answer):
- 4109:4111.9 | 12.5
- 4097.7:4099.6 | 11.7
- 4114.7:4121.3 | 13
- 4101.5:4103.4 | 7.38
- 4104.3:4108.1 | 12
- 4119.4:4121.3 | 13.3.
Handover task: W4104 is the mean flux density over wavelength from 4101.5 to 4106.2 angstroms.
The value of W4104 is 10.8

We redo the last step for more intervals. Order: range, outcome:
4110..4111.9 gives 12.8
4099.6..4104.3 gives 9.46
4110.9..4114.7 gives 13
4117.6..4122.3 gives 13.1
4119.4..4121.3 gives 13.4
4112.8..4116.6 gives 13.6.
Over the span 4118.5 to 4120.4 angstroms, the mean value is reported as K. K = 13.3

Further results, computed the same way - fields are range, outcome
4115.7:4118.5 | 13.8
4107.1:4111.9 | 12.9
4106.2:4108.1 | 12.5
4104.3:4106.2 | 12.7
